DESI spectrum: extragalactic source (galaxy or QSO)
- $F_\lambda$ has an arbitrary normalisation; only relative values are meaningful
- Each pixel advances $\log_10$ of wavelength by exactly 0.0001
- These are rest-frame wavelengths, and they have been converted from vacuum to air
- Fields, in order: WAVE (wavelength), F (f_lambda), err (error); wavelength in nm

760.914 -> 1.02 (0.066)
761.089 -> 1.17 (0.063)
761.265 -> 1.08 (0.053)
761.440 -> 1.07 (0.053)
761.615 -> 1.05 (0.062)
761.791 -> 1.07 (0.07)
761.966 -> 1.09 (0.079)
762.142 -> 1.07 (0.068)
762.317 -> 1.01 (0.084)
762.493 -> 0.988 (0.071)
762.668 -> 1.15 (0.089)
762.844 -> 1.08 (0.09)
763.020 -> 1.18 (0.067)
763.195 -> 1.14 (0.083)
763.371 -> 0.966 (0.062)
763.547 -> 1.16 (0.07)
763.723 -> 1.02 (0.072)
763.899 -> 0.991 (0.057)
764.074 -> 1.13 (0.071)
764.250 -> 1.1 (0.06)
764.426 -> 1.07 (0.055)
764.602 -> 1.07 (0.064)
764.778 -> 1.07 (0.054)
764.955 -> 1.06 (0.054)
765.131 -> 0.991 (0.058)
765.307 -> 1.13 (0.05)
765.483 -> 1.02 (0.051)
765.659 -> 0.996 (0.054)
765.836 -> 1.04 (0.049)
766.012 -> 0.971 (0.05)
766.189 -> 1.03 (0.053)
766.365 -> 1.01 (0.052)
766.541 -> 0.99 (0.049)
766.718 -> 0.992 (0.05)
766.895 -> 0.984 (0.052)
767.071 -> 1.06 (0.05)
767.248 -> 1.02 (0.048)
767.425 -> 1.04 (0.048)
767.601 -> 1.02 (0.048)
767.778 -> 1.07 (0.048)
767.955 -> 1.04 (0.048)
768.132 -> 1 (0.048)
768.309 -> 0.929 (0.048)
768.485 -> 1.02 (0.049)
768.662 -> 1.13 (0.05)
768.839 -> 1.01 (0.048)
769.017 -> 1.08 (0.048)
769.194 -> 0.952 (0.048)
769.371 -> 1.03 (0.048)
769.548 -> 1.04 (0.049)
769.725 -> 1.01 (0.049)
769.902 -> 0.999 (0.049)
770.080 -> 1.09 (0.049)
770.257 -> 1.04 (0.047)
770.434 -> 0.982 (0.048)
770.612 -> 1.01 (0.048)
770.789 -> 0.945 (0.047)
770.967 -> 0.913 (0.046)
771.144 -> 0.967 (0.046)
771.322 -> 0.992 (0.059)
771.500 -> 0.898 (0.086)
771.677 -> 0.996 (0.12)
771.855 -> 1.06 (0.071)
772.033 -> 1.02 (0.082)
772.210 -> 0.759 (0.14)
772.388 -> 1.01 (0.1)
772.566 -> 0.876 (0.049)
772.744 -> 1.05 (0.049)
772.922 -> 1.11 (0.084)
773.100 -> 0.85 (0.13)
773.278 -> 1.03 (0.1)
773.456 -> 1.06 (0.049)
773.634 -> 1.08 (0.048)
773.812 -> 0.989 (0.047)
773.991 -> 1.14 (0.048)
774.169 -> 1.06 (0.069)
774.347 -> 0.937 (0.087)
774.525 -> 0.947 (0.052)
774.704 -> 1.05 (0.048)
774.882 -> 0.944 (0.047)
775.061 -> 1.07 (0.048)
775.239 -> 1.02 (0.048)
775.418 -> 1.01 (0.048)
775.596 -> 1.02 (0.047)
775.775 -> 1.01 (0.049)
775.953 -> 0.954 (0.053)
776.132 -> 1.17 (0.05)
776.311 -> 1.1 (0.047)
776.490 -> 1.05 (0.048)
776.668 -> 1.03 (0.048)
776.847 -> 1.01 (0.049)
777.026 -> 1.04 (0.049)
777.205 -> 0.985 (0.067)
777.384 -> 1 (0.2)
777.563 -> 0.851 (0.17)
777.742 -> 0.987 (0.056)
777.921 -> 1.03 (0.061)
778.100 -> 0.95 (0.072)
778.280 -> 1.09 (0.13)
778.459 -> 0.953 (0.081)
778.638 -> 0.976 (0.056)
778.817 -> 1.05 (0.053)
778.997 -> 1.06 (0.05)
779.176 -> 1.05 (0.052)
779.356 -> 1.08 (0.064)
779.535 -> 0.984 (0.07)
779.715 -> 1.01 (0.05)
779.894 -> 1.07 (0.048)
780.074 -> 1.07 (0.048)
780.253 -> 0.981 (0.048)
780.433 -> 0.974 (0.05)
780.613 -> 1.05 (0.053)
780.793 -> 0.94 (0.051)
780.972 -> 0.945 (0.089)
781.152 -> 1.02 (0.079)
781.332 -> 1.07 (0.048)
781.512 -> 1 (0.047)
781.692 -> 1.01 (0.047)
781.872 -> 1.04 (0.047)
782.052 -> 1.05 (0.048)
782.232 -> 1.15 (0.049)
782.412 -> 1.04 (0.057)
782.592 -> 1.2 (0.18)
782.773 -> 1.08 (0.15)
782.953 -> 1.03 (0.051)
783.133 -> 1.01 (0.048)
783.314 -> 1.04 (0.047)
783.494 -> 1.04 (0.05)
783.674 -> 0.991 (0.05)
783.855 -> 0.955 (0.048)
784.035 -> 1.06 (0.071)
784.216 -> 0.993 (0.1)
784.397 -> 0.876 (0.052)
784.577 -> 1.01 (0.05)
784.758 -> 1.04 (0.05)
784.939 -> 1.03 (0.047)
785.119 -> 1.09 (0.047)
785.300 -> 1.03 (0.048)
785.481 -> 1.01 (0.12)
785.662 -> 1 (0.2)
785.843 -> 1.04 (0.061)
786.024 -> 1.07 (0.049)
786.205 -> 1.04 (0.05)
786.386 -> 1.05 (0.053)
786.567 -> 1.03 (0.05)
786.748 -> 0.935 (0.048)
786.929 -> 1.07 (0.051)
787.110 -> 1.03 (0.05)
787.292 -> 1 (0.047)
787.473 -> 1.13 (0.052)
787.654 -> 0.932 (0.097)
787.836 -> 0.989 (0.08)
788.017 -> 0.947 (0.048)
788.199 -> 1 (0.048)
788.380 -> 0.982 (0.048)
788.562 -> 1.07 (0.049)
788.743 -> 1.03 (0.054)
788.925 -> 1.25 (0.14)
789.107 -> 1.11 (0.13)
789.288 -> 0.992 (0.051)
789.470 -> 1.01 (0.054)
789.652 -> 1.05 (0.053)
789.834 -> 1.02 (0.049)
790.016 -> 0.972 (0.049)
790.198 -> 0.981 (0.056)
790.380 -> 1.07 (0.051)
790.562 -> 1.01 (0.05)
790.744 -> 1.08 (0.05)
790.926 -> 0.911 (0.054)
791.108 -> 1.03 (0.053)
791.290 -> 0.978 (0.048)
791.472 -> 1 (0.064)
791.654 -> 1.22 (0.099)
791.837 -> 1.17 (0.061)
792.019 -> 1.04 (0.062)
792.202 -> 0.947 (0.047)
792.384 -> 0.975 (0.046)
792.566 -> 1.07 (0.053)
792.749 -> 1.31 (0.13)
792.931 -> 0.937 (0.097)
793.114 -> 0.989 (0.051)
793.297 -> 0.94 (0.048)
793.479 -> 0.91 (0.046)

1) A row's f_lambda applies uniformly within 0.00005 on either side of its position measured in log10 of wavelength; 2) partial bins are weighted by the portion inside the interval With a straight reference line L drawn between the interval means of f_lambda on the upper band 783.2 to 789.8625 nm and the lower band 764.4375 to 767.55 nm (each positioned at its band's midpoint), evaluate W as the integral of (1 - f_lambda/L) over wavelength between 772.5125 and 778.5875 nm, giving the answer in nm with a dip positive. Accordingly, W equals 0.08 nm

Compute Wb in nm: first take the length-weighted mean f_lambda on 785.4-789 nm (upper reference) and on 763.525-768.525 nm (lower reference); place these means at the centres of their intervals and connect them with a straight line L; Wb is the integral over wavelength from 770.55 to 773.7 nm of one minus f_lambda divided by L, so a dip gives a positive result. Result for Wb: 0.17 nm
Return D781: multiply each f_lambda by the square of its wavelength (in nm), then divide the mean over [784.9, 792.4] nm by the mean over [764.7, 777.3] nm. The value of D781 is 1.06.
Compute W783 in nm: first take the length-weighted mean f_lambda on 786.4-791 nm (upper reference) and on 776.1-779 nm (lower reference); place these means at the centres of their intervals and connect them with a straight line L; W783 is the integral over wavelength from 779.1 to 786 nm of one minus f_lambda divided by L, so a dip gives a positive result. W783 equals -0.06 nm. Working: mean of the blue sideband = 1.02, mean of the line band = 1.03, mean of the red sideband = 1.02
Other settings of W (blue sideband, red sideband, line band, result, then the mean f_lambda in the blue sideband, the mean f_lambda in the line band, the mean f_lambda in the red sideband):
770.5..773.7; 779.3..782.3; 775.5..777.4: -0.06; 0.978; 1.04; 1.02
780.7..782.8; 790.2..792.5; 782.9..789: 0.10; 1.04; 1.02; 1.03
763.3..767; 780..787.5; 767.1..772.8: 0.19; 1.04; 1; 1.03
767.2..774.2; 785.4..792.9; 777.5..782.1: 0.05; 1.01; 1.01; 1.04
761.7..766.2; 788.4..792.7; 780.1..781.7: 0.08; 1.06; 1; 1.04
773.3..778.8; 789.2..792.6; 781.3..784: -0.07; 1.02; 1.05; 1.03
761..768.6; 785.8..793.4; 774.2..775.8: 0.06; 1.05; 1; 1.03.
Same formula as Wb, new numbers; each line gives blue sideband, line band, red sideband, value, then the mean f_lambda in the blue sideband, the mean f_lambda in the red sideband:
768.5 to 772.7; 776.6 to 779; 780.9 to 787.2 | 0.03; 0.993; 1.03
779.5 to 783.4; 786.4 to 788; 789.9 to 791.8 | 0.03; 1.04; 1.03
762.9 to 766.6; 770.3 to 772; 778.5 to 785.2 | 0.11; 1.05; 1.03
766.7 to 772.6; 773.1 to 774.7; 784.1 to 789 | -0.02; 1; 1.02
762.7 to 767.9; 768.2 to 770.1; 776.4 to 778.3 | 0.02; 1.05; 0.999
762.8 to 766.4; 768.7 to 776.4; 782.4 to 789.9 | 0.30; 1.06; 1.03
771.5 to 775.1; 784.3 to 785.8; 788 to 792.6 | 0.02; 0.998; 1.04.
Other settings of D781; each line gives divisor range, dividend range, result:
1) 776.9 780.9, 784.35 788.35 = 1.03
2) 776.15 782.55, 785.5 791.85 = 1.03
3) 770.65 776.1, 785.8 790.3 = 1.07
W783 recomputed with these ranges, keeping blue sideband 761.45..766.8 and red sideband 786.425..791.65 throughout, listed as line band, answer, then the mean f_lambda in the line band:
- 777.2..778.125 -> 0.06 nm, 0.967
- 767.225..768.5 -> 0.04 nm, 1.02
